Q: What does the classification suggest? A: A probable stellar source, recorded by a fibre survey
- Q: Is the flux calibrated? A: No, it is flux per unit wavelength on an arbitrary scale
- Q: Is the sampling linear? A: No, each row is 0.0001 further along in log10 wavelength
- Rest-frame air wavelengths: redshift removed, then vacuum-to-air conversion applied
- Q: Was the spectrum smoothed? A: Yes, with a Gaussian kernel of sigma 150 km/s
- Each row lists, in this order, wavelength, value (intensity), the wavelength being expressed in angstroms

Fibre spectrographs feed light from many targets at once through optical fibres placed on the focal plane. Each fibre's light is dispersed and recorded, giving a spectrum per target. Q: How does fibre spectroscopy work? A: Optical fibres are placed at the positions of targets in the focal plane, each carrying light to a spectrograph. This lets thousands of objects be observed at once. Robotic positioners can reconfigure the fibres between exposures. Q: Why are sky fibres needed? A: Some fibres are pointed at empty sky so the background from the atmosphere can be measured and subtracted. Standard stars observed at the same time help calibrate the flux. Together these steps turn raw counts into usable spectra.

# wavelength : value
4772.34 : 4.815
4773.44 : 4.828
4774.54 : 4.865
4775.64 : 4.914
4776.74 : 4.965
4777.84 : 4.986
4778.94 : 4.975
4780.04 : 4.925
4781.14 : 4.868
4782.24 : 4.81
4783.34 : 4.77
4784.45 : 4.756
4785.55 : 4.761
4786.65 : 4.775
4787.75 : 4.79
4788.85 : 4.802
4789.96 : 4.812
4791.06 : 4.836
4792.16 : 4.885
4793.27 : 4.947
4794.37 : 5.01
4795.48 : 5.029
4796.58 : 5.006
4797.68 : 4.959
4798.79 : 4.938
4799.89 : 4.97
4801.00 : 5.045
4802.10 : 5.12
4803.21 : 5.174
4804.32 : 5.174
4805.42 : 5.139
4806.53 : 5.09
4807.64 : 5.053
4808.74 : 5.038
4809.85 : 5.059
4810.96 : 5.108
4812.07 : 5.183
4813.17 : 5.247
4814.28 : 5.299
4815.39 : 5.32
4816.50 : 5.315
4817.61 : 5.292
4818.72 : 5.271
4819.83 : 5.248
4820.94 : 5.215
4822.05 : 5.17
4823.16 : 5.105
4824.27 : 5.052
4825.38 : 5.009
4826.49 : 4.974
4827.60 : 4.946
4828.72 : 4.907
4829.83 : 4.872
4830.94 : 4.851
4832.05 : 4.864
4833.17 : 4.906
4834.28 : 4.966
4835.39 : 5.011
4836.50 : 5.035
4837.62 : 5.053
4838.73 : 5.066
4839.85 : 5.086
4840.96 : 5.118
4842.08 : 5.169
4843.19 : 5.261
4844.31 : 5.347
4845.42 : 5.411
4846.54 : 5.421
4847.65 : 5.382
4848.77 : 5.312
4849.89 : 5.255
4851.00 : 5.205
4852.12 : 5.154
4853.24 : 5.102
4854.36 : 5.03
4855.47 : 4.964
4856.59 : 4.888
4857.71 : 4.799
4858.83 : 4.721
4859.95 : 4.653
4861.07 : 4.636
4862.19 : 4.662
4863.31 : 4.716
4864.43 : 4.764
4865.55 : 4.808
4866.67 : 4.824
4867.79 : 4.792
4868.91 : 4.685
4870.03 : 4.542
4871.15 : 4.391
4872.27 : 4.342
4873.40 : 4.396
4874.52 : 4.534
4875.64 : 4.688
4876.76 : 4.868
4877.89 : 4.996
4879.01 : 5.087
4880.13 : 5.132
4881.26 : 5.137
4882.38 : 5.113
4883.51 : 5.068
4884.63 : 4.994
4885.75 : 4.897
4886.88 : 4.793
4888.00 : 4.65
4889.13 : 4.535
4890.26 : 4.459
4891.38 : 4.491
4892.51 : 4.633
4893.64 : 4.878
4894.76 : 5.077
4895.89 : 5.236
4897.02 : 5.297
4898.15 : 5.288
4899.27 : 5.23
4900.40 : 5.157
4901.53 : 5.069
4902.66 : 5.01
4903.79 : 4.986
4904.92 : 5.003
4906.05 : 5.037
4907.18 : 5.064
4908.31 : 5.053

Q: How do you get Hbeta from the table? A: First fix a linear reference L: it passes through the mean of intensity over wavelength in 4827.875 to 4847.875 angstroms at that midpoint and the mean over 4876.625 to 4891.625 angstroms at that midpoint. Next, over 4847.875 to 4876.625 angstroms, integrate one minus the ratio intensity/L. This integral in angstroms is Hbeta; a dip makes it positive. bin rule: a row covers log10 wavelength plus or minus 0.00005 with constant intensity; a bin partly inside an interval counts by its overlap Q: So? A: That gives 1.0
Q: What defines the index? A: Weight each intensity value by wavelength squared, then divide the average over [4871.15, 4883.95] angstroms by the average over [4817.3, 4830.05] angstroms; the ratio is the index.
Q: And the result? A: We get 0.97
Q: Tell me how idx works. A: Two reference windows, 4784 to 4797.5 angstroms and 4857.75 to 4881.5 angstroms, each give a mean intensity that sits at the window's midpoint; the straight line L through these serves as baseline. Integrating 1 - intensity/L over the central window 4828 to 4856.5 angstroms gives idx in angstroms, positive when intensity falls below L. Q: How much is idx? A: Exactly -2.0 angstroms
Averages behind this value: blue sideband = 4.87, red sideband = 4.73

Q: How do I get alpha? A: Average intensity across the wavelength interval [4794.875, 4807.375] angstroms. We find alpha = 5.06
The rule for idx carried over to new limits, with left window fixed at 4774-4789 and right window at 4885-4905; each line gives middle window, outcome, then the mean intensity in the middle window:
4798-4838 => -1.7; 5.08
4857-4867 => 0.4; 4.73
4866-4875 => 0.6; 4.57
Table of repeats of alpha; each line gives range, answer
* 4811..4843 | 5.09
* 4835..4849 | 5.21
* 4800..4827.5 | 5.15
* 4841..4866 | 5.03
